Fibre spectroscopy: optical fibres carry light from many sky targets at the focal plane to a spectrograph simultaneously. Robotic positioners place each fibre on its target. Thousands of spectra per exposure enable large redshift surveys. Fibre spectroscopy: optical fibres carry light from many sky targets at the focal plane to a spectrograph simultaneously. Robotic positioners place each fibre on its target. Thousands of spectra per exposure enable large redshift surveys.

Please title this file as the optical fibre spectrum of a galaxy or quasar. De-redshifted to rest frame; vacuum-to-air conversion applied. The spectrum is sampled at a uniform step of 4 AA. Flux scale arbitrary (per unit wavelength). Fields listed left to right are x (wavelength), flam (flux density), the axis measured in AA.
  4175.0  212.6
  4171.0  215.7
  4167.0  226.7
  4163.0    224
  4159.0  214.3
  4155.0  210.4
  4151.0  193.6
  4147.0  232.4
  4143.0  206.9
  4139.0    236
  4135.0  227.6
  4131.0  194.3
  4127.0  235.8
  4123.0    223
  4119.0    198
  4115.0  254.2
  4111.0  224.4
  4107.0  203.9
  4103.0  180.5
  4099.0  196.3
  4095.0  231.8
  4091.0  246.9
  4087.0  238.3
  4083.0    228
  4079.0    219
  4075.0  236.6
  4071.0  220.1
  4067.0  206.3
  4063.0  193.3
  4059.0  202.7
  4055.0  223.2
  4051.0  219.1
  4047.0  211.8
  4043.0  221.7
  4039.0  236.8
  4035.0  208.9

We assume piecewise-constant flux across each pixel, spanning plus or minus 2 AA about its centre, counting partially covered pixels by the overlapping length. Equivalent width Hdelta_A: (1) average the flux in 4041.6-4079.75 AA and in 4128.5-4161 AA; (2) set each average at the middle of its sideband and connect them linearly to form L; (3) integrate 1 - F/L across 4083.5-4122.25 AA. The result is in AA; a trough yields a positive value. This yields -0.9 AA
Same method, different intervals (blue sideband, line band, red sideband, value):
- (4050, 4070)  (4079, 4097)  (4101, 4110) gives -3.0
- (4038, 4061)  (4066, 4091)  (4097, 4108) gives -2.8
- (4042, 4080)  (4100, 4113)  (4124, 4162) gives 0.8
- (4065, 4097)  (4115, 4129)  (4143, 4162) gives -0.3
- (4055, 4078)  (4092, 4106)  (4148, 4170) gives 0.5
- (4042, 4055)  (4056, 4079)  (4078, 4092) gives 1.3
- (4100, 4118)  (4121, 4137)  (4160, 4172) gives -0.3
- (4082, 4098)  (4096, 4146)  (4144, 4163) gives 1.8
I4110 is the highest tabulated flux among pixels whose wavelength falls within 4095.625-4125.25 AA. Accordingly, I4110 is 254.2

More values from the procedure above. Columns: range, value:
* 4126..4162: 236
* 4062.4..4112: 246.9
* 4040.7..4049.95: 221.7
